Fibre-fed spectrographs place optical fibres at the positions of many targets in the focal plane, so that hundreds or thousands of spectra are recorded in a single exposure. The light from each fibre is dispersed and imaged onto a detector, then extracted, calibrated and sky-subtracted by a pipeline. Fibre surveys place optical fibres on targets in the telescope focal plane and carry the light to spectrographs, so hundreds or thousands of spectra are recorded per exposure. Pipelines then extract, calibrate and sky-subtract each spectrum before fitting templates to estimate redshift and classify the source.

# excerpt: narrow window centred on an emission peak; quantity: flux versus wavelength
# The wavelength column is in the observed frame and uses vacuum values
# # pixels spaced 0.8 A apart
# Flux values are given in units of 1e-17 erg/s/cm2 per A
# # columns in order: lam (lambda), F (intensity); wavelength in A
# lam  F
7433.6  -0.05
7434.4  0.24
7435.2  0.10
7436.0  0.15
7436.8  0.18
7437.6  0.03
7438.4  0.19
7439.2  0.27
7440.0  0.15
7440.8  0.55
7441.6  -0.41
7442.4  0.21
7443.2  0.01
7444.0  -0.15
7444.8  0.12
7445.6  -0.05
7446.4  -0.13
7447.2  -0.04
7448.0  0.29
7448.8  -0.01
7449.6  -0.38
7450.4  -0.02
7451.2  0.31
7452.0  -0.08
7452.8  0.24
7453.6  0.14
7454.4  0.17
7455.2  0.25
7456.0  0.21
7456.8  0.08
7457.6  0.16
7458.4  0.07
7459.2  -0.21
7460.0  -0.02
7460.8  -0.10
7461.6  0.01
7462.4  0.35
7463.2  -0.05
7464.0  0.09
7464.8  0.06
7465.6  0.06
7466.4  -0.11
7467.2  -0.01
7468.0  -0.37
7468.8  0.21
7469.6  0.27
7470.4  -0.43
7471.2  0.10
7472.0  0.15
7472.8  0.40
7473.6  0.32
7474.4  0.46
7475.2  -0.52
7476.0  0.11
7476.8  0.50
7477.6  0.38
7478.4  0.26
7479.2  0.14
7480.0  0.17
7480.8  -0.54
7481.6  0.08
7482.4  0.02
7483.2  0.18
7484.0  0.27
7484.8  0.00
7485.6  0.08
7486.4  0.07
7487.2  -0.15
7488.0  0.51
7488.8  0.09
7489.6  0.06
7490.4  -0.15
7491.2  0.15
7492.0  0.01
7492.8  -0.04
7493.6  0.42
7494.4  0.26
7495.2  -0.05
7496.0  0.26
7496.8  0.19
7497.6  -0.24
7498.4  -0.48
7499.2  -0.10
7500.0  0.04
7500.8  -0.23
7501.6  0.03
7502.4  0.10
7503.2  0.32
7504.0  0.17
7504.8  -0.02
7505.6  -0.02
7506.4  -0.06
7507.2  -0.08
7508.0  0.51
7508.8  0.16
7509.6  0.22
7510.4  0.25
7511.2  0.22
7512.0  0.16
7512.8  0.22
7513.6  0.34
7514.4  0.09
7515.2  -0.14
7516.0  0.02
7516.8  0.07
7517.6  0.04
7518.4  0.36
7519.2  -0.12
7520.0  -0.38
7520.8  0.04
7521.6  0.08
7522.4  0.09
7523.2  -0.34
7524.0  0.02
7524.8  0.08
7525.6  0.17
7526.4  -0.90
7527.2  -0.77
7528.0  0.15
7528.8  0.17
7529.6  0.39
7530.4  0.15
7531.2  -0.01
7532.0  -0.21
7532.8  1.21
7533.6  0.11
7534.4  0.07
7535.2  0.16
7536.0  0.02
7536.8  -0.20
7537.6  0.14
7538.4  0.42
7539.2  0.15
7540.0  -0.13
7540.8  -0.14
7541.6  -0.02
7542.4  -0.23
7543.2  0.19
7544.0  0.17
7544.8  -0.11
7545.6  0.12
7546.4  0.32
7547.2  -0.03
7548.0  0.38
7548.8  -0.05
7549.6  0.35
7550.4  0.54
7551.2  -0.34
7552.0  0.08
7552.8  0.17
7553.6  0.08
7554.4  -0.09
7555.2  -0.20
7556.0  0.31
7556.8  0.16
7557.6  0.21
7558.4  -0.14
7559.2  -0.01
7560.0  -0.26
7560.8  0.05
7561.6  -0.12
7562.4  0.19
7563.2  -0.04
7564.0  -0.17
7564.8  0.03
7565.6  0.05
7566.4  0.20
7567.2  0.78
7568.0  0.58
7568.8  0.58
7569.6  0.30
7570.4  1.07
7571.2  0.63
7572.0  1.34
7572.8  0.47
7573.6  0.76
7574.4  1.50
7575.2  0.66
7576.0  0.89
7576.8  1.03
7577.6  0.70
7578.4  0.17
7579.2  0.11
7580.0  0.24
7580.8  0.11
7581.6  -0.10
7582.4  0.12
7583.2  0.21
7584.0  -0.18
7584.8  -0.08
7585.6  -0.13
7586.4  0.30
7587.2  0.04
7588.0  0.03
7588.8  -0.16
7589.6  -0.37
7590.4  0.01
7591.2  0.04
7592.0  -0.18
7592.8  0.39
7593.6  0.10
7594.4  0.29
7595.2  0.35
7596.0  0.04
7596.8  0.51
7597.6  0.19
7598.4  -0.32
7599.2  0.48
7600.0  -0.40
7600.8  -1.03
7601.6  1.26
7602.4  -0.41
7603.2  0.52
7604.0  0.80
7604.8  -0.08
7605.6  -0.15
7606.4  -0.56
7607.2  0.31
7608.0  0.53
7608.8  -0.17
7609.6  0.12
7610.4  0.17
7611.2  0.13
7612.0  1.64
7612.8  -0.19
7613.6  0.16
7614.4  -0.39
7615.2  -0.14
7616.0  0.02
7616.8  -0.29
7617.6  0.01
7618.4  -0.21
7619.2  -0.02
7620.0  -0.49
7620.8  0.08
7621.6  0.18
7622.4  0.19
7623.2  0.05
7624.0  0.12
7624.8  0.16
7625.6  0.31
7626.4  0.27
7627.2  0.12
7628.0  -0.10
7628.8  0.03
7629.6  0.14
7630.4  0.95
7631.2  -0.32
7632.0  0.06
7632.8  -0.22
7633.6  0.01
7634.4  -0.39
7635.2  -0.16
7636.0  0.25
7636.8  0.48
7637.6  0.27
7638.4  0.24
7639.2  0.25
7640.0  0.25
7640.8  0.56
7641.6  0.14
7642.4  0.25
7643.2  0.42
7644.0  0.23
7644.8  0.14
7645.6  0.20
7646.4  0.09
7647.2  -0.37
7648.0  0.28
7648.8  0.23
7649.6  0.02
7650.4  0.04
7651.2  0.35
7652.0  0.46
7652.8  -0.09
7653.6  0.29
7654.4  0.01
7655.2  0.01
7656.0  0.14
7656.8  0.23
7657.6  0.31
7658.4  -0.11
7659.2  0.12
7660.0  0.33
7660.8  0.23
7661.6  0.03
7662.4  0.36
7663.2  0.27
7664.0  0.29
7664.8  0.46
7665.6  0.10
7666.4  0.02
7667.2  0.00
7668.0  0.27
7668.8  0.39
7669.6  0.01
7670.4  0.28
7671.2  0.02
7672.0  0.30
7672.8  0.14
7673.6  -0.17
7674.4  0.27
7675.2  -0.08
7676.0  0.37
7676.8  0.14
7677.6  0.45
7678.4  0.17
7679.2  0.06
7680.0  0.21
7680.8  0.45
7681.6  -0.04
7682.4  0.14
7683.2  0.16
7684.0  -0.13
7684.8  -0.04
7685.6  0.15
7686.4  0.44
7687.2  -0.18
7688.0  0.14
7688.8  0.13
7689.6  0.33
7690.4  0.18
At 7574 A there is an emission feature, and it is [O II]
